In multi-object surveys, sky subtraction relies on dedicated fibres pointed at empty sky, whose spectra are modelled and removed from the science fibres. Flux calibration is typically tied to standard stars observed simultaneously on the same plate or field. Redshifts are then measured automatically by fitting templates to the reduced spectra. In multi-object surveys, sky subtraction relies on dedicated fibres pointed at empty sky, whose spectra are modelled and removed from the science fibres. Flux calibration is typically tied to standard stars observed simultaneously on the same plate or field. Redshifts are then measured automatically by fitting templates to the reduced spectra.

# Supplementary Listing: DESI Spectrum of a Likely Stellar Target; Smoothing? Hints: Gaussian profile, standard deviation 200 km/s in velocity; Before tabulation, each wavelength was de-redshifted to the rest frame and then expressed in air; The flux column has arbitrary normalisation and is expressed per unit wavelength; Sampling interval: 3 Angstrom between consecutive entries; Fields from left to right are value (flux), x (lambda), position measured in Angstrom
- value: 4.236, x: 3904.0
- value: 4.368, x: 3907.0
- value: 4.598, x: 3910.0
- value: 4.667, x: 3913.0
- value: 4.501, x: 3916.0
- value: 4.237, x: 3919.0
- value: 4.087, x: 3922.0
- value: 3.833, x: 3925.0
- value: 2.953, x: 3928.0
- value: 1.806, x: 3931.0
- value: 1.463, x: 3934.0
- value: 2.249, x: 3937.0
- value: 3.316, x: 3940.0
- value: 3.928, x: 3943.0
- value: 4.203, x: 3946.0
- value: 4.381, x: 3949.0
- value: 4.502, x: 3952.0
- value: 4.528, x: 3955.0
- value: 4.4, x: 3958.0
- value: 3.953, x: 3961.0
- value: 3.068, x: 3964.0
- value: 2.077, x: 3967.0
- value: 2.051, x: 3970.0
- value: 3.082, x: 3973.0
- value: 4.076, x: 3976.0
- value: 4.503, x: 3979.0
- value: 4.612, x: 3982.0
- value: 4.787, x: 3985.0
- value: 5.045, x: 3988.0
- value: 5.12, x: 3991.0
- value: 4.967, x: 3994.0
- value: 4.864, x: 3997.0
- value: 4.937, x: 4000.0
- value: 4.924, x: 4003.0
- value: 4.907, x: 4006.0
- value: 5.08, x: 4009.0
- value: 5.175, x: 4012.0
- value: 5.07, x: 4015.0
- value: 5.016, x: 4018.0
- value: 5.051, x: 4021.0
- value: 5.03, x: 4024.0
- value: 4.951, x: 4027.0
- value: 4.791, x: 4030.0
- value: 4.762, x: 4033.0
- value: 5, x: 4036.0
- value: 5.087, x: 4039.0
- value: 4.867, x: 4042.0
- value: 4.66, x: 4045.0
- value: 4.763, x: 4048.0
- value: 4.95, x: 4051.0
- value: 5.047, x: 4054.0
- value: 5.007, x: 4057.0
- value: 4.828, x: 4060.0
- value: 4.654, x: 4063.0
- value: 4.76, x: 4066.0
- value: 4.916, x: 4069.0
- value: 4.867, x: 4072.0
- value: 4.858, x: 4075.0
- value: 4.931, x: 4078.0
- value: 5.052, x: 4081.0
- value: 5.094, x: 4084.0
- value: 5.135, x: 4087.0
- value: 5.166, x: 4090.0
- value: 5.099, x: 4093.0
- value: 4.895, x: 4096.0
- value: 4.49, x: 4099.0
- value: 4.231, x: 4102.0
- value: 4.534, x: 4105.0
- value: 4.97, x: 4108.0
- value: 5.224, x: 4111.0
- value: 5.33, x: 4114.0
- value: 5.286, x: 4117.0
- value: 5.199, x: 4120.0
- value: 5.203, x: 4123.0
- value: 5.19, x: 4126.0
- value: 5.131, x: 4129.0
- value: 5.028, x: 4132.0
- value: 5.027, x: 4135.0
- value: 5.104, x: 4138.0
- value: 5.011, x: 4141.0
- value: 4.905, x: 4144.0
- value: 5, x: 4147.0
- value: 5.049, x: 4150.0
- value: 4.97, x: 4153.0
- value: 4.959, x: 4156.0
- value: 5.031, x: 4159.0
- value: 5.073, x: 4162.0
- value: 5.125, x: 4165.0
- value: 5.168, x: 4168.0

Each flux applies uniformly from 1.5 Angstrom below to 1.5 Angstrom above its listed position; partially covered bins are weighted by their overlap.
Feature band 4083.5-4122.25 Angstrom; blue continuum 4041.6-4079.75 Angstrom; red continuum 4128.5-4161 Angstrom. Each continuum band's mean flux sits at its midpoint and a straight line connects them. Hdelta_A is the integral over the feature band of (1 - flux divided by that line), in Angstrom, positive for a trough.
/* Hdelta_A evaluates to -0.3 Angstrom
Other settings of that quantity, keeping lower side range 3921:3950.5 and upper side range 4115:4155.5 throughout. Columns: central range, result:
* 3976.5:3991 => -4.24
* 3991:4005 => -4.25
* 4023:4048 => -4.46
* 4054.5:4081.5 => -2.57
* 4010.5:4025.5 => -4.10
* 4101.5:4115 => -0.15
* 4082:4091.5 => -1.03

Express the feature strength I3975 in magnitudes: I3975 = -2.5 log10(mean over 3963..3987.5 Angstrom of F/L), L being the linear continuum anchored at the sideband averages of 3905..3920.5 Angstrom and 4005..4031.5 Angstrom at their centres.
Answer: 0.31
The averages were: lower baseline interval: 4.47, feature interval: 3.6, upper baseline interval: 5.01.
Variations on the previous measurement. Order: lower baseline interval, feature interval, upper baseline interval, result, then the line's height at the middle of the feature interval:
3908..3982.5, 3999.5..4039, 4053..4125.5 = -0.16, 4.31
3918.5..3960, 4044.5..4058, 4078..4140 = -0.09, 4.52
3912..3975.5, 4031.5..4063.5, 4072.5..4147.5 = -0.10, 4.43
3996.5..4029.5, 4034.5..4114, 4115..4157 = 0.03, 5.04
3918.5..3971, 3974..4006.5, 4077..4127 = -0.23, 3.85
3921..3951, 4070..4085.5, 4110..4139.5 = -0.06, 4.69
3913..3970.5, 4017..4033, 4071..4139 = -0.16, 4.27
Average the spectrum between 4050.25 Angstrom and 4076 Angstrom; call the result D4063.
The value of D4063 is 4.87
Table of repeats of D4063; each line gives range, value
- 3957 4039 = 4.5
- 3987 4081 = 4.93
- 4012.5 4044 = 4.96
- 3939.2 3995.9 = 4.05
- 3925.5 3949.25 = 3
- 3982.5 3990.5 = 4.9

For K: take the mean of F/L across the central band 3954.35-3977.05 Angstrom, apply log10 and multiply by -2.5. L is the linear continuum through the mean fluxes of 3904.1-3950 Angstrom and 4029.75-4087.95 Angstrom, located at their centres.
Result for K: 0.19 mag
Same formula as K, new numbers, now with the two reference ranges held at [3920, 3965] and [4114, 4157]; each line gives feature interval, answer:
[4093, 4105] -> 0.04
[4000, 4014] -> -0.23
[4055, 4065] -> -0.08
